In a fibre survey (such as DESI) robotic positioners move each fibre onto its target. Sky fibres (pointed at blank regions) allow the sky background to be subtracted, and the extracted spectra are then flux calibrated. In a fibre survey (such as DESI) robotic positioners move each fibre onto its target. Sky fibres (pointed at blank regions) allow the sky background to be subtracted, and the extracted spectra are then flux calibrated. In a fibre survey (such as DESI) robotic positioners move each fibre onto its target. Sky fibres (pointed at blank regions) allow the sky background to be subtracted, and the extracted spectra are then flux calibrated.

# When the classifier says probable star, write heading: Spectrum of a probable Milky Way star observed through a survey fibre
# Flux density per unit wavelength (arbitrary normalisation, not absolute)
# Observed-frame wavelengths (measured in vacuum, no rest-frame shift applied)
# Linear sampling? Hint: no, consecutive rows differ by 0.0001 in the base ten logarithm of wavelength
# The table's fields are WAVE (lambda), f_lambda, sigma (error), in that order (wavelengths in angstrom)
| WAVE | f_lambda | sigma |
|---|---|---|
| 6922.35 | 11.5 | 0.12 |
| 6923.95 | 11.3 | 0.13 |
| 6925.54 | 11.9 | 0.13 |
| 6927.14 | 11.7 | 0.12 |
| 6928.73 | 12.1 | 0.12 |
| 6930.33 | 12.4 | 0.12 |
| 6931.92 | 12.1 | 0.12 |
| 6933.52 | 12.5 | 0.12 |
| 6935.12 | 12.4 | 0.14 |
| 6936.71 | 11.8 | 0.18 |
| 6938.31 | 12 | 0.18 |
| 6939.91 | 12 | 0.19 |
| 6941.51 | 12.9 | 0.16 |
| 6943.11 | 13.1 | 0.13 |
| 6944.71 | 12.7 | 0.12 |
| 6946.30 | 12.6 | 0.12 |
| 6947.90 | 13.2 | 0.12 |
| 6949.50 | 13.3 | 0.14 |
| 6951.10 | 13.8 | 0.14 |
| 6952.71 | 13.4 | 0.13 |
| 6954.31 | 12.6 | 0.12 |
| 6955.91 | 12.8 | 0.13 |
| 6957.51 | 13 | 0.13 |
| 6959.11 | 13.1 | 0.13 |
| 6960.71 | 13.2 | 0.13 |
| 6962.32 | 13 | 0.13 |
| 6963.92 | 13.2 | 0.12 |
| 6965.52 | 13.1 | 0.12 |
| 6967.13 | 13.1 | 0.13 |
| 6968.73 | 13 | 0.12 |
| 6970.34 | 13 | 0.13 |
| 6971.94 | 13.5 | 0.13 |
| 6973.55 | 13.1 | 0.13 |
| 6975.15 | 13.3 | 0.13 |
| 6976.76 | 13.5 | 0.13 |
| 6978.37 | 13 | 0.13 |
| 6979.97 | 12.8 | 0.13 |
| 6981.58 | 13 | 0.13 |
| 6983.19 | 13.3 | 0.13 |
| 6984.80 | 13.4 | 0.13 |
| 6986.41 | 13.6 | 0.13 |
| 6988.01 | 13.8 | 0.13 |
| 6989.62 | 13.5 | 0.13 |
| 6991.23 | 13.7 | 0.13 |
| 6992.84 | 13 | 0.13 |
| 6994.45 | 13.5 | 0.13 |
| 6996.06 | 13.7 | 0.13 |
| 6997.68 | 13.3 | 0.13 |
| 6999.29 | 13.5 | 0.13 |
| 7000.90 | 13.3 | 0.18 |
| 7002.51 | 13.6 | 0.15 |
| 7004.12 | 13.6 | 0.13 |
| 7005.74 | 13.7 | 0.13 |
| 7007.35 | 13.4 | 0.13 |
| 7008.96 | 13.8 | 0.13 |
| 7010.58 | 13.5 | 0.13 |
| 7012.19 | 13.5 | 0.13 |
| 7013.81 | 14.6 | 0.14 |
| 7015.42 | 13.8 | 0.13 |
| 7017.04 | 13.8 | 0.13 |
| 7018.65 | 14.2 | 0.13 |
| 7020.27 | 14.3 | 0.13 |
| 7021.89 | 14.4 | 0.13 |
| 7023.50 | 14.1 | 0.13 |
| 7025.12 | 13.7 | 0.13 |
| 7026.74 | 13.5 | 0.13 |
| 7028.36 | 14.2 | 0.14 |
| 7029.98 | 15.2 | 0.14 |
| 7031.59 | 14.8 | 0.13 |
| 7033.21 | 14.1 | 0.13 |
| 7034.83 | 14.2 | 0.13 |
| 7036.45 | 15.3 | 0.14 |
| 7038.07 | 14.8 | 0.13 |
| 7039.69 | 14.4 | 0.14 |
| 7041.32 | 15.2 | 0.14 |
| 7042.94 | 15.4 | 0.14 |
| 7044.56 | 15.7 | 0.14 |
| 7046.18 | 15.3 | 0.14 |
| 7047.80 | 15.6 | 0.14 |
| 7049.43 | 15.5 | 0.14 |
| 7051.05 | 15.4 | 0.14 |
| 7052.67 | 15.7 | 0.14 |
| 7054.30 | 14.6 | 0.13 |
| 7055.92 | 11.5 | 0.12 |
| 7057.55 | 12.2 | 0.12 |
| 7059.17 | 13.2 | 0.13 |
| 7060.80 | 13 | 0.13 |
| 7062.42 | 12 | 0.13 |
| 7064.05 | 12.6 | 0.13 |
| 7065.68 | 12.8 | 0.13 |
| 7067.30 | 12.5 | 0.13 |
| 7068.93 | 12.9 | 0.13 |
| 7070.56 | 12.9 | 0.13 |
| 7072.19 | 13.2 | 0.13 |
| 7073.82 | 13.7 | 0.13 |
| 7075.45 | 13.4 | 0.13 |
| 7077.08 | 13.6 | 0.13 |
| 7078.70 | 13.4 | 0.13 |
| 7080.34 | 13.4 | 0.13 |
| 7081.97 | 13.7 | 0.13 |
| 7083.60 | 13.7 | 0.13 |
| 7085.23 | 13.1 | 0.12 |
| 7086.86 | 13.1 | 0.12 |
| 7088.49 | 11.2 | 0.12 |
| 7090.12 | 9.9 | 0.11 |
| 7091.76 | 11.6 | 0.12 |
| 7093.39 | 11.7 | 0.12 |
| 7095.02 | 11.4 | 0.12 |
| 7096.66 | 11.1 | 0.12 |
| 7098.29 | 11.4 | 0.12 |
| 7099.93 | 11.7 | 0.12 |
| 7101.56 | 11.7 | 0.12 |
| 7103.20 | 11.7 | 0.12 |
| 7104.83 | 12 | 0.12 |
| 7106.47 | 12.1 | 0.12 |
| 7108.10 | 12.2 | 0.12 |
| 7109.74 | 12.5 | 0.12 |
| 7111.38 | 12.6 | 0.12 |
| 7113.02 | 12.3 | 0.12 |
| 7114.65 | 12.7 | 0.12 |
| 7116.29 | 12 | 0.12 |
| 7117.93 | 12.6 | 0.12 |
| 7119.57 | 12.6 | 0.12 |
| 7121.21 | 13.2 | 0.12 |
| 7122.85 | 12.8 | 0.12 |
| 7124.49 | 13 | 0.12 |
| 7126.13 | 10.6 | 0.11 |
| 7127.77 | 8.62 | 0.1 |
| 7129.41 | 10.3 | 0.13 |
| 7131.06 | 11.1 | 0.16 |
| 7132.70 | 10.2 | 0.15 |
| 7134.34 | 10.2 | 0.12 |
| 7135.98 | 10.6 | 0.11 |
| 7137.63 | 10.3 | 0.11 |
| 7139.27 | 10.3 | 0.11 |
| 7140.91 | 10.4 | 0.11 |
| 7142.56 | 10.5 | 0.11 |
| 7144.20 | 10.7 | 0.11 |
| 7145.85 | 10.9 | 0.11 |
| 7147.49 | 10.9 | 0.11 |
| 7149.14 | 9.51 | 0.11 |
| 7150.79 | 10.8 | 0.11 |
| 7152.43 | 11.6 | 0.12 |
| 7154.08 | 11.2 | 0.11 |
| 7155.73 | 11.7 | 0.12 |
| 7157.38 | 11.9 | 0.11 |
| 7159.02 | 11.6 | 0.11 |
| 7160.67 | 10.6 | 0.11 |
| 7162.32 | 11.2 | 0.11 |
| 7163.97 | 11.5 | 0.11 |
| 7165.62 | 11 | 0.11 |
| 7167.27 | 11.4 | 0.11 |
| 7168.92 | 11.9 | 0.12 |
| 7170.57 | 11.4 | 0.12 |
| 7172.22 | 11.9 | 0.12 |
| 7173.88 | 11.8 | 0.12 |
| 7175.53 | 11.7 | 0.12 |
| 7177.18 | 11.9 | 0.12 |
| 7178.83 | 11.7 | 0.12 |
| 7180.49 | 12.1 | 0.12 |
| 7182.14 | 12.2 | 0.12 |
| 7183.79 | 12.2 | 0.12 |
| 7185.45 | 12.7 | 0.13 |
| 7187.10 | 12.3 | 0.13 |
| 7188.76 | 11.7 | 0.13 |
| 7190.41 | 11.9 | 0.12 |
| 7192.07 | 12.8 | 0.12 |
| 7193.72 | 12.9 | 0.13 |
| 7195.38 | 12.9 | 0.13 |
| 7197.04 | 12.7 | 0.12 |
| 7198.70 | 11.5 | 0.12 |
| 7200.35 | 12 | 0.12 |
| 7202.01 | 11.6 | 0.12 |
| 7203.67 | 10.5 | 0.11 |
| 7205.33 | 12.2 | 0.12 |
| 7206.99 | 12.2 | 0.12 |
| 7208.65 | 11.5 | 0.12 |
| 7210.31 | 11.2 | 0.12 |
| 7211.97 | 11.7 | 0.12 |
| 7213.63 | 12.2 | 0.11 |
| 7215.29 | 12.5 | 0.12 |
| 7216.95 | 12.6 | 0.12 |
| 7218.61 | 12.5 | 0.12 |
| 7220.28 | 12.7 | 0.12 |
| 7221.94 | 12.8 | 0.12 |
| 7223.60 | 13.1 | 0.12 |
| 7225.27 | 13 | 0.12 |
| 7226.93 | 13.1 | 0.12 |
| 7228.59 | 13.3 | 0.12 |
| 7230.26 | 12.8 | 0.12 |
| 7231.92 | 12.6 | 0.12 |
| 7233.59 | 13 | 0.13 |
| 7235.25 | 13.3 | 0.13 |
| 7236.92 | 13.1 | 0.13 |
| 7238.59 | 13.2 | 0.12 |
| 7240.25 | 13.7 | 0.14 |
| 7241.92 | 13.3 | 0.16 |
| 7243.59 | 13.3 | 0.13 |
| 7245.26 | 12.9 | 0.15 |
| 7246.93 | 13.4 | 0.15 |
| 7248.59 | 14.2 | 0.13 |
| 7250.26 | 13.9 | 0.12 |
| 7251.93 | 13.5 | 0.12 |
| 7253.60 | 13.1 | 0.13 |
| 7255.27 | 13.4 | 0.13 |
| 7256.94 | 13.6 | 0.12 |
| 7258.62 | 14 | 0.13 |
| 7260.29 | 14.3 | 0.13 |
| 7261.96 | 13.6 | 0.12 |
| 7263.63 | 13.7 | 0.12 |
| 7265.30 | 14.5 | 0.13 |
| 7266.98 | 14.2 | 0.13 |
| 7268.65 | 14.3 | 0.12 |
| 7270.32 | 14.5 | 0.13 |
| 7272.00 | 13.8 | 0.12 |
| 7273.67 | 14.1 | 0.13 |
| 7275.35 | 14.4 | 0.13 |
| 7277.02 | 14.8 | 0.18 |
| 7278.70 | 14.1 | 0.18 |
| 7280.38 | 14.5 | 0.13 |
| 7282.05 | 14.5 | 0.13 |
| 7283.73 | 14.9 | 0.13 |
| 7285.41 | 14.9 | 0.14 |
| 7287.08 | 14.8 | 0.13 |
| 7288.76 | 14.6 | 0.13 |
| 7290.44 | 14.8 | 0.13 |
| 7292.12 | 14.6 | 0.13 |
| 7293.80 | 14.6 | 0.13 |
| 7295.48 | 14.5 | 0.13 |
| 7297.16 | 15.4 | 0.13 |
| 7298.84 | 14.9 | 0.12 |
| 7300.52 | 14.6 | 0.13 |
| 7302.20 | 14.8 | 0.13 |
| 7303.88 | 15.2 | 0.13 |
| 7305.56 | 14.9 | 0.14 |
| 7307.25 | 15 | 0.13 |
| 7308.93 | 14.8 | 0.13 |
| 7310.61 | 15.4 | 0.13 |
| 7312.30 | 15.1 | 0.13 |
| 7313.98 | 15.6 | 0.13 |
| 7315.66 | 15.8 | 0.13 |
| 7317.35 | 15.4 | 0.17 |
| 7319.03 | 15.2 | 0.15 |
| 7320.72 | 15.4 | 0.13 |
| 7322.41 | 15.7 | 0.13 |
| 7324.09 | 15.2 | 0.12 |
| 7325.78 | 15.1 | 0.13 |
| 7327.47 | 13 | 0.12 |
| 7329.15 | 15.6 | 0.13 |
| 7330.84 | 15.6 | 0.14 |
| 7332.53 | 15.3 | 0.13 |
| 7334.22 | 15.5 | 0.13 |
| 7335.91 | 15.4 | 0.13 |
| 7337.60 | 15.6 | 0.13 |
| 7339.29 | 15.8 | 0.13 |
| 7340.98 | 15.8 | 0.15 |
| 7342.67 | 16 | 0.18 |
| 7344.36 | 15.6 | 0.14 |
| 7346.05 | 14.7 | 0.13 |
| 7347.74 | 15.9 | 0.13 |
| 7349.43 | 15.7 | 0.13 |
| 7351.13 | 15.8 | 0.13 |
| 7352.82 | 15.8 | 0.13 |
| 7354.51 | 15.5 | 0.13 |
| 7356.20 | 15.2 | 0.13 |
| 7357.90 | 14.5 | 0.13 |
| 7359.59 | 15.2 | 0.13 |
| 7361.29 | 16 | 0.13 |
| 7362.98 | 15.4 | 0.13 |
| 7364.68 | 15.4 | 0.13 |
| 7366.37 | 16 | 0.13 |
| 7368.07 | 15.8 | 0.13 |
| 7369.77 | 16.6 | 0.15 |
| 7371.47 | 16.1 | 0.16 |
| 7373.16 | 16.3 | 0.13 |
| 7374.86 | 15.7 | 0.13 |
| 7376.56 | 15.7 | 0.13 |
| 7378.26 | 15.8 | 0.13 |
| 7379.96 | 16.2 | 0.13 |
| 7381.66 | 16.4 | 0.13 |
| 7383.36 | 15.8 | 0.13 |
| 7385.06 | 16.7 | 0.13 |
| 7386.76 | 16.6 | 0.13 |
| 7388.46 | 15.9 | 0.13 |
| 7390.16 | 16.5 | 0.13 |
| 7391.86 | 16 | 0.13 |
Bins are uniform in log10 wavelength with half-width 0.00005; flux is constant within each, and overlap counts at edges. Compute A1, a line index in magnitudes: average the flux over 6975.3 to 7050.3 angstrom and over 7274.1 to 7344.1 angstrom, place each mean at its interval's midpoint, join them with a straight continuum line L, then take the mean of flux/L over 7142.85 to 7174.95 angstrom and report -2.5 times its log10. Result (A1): 0.28 mag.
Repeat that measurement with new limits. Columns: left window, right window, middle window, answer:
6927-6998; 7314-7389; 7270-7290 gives 0.05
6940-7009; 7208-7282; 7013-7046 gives -0.10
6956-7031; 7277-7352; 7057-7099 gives 0.11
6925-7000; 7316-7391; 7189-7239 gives 0.18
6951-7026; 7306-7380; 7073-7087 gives 0.04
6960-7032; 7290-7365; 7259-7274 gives 0.06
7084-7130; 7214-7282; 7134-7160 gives 0.14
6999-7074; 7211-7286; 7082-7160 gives 0.20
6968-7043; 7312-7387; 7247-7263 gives 0.10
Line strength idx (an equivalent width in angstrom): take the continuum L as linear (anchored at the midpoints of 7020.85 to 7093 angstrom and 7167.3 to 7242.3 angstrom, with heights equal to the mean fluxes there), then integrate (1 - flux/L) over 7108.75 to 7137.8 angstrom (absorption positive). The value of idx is 3.3 angstrom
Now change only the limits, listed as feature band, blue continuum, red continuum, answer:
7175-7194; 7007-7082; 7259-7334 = 3.0 angstrom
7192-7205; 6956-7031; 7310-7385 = 2.3 angstrom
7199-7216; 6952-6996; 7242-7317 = 2.9 angstrom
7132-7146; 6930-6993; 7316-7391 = 3.7 angstrom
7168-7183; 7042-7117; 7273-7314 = 2.1 angstrom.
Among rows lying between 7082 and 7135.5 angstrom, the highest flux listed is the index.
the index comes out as 13.7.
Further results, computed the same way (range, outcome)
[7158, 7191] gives 12.7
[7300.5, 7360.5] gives 16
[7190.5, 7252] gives 14.2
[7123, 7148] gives 13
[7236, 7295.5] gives 14.9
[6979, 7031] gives 15.2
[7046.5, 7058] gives 15.7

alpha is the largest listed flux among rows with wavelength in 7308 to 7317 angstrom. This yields 15.8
